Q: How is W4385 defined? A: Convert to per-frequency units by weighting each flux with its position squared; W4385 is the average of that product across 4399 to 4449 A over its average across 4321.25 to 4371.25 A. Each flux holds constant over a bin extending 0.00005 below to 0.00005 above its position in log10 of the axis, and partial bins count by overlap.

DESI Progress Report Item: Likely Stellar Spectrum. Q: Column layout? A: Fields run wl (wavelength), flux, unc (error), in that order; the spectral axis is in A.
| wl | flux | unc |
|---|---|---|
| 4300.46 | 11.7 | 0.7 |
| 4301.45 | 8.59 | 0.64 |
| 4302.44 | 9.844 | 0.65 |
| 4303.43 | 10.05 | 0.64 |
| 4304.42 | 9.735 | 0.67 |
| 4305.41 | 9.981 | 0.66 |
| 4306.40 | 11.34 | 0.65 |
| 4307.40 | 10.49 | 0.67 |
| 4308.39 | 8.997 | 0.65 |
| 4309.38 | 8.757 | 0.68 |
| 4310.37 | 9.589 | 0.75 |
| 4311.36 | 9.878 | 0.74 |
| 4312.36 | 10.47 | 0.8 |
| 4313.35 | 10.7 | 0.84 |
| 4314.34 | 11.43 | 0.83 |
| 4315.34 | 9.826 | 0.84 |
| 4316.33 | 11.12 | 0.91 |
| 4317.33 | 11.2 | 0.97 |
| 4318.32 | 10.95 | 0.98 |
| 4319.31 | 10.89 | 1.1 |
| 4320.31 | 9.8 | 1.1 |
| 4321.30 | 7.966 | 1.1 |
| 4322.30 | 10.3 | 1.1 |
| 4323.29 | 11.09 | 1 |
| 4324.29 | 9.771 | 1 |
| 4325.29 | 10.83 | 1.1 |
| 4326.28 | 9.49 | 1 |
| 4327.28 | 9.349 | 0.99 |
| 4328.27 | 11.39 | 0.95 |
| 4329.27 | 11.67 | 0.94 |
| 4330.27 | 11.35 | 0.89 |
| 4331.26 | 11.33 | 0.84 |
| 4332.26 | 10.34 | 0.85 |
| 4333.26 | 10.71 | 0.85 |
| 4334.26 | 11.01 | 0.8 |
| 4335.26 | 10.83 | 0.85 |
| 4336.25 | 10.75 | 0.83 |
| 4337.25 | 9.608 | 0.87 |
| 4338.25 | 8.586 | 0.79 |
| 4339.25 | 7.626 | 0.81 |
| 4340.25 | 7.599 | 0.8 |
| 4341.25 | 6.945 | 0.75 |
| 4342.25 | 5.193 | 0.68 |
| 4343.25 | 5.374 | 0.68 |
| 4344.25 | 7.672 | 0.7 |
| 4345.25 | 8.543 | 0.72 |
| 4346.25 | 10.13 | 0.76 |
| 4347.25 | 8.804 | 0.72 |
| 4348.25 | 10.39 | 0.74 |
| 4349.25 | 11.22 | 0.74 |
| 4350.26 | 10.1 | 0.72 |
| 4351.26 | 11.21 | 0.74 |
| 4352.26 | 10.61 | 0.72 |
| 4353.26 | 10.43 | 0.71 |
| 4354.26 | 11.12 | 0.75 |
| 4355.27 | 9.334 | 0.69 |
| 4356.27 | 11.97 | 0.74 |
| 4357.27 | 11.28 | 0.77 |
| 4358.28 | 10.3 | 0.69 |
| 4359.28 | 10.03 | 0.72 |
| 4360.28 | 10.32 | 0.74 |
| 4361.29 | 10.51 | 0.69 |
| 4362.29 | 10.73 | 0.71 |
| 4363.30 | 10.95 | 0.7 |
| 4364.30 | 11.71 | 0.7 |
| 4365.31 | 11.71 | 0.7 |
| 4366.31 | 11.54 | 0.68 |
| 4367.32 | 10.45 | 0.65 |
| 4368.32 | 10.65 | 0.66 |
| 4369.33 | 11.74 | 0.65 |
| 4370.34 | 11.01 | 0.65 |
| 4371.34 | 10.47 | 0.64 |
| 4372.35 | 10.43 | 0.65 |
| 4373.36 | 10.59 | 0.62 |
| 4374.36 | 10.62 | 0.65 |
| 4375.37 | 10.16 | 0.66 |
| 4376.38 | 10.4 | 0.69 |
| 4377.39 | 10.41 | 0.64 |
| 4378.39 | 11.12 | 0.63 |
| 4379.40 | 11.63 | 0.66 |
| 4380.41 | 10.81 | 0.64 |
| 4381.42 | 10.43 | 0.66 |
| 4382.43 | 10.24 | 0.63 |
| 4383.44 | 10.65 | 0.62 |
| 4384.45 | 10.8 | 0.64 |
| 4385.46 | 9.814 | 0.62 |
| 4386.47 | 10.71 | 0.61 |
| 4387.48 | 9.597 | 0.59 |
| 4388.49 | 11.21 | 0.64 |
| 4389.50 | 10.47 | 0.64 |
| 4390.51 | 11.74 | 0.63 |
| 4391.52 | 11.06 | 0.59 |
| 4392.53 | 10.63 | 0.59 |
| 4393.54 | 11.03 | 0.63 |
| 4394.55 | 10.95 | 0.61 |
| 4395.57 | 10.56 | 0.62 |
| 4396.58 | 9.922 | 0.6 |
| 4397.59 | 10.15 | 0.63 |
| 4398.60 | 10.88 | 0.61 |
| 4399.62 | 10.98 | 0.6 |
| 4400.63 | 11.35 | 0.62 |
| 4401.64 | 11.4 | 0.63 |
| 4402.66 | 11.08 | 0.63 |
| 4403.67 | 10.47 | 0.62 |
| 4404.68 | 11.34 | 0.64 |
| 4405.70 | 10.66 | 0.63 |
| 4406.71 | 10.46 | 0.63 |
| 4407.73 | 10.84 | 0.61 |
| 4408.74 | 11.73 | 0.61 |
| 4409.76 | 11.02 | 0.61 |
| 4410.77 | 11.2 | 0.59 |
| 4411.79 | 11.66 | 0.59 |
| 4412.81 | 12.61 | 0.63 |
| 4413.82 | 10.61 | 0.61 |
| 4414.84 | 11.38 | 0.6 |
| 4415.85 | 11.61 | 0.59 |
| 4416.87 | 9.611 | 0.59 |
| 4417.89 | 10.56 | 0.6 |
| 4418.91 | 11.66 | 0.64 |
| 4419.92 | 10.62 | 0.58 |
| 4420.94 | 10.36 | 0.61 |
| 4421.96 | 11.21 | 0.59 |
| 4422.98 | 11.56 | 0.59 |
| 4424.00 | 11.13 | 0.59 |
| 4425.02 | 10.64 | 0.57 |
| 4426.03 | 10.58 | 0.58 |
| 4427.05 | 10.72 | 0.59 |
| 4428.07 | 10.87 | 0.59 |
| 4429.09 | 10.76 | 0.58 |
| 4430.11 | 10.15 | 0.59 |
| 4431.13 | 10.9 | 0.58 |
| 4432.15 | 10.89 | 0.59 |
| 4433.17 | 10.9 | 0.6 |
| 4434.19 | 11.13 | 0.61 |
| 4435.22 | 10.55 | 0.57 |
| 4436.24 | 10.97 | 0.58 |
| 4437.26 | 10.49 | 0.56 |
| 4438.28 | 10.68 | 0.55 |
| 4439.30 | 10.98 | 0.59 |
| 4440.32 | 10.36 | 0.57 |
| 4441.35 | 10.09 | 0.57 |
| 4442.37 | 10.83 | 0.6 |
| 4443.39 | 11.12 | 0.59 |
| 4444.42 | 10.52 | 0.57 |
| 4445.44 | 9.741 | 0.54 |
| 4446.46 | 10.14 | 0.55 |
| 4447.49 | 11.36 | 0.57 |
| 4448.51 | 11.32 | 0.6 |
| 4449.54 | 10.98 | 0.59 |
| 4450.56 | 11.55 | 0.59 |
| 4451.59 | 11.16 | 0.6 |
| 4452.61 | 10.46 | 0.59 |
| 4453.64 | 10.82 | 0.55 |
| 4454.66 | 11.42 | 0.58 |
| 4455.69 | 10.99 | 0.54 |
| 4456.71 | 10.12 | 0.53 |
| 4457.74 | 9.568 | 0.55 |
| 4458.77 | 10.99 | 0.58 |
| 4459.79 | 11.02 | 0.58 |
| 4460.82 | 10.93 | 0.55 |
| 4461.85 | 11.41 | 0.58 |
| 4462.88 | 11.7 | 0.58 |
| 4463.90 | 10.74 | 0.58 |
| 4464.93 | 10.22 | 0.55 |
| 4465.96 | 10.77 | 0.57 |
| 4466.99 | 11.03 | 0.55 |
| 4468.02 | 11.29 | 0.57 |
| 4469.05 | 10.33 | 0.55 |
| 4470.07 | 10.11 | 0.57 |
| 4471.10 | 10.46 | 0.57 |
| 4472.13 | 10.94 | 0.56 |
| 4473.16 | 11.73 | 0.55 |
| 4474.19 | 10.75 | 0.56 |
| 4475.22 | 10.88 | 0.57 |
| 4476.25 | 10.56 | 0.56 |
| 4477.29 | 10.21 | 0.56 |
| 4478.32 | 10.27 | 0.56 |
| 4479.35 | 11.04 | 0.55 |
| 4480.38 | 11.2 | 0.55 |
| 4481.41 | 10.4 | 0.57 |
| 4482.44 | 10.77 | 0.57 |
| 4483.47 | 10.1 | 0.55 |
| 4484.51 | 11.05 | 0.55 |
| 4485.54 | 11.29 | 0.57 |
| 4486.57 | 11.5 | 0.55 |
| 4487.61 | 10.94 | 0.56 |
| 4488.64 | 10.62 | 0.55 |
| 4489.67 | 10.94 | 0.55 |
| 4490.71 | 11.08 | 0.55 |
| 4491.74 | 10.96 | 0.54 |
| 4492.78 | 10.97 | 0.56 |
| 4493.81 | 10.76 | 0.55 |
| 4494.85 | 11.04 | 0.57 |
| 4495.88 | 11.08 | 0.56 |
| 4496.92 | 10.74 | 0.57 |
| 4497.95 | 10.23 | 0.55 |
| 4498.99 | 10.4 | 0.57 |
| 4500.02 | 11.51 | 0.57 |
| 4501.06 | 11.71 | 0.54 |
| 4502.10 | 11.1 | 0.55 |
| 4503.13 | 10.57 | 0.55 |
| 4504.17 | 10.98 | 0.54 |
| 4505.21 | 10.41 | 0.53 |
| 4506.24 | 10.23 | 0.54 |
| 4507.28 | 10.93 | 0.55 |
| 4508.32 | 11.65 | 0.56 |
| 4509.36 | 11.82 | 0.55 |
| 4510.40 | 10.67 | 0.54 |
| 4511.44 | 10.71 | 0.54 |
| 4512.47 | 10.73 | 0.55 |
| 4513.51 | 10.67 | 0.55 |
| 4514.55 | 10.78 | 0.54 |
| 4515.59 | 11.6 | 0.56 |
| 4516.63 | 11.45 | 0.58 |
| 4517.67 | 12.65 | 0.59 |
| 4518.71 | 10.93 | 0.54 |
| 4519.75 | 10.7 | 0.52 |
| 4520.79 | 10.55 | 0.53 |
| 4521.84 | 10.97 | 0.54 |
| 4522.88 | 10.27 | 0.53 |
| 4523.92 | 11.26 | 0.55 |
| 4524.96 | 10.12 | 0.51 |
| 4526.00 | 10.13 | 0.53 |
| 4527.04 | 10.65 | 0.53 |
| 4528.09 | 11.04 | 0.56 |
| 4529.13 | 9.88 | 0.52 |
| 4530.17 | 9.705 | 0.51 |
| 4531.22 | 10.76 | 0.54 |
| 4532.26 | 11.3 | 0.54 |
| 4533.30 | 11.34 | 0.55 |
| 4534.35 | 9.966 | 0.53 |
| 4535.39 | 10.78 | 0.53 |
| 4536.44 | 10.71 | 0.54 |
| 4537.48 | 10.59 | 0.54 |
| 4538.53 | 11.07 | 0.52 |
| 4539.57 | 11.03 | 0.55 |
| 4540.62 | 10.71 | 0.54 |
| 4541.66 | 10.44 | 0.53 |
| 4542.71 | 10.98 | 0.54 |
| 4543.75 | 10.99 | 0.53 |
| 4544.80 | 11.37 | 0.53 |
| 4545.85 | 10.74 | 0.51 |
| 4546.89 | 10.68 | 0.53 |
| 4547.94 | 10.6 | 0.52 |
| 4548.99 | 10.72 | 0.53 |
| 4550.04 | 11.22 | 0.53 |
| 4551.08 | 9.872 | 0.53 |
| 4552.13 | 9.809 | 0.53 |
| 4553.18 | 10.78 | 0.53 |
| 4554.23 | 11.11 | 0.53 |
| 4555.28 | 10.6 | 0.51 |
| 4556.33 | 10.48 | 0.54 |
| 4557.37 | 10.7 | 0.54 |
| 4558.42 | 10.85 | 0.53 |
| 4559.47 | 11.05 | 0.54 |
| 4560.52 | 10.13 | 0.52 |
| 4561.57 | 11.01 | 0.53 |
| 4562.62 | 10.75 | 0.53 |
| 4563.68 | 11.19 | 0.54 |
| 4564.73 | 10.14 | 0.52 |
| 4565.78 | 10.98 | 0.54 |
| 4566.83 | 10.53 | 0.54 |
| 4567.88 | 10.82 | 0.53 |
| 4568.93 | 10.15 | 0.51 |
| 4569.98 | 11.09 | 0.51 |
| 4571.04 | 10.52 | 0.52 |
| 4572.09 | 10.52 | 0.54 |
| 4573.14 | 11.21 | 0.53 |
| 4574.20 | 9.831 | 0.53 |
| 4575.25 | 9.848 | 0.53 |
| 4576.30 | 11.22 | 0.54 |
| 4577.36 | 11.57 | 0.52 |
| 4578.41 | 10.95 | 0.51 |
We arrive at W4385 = 1.12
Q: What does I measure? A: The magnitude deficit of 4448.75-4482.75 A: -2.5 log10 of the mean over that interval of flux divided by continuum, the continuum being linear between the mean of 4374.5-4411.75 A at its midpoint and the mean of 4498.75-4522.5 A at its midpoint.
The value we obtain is 0.01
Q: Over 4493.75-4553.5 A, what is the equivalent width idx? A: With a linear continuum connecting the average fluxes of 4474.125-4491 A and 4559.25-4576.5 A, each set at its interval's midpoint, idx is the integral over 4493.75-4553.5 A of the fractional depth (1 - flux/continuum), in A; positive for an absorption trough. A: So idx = -0.5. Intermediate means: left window 10.8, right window 10.6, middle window 10.8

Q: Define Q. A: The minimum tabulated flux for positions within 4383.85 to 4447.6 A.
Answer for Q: 9.597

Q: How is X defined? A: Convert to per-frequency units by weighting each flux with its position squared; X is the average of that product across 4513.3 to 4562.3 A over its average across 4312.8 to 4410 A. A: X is 1.12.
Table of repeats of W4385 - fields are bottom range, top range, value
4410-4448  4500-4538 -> 1.04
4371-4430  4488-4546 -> 1.06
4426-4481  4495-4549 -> 1.04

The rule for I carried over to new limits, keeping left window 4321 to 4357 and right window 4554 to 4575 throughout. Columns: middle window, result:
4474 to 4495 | -0.05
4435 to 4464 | -0.06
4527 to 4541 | -0.01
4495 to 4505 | -0.05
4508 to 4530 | -0.04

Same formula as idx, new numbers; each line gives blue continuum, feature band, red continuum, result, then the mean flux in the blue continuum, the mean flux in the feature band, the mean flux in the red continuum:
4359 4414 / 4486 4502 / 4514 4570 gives -0.3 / 10.8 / 11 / 10.8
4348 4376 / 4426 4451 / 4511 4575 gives 0.0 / 10.8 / 10.7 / 10.7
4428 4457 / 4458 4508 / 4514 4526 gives 0.2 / 10.8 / 10.8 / 11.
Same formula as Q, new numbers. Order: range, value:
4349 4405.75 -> 9.334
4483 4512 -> 10.1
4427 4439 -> 10.15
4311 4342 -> 6.945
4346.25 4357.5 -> 8.804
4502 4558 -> 9.705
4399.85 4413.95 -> 10.46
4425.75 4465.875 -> 9.568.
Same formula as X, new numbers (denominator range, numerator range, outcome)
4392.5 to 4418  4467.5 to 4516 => 1.03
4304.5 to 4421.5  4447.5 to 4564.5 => 1.11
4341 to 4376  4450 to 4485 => 1.12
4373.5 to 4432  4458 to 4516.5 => 1.04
